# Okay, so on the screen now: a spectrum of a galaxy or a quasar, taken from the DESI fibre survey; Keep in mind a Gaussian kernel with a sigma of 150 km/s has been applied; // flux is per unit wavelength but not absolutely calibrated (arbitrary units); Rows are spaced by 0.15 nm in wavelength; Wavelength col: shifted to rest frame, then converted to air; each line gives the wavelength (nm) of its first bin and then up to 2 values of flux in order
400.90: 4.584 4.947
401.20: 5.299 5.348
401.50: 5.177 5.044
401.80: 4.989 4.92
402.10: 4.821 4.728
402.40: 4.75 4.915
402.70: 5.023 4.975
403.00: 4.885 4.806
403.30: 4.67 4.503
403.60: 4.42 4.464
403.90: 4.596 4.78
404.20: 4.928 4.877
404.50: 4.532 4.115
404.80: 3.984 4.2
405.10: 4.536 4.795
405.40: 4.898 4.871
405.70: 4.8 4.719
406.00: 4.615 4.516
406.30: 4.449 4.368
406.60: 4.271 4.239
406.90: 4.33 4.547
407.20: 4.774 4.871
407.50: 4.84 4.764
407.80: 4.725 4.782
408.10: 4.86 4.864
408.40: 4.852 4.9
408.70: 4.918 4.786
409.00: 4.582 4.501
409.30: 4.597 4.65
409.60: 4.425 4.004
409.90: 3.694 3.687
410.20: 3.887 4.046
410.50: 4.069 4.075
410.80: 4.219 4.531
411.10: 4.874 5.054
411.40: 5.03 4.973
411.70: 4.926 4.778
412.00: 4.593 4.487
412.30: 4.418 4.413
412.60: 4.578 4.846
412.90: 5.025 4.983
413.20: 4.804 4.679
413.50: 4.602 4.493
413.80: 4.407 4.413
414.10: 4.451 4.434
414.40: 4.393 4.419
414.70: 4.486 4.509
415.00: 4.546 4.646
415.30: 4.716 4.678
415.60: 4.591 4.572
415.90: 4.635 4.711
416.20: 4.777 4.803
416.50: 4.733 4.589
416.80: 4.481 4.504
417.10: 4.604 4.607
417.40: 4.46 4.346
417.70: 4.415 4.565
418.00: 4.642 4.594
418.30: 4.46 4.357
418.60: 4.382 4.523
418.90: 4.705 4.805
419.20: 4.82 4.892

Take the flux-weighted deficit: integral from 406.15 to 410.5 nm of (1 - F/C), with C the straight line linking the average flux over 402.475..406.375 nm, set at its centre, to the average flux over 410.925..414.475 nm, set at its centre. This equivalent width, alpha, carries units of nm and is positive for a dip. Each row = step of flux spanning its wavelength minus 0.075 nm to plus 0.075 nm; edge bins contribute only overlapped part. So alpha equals 0.15 nm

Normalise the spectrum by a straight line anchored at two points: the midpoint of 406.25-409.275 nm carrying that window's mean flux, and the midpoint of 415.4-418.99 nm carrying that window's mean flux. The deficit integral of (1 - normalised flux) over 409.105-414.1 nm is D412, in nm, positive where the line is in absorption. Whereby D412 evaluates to 0.13 nm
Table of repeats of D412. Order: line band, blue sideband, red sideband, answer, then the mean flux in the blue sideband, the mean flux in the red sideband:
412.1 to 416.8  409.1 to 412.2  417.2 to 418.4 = -0.14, 4.43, 4.51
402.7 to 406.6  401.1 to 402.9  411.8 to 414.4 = 0.23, 5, 4.6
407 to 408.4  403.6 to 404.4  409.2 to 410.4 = -0.15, 4.7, 4.13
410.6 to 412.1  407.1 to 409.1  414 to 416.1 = -0.01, 4.8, 4.55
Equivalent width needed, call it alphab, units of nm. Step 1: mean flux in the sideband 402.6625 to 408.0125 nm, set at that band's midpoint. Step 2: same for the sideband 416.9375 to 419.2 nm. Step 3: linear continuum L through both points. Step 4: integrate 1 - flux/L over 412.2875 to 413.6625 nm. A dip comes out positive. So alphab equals -0.04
